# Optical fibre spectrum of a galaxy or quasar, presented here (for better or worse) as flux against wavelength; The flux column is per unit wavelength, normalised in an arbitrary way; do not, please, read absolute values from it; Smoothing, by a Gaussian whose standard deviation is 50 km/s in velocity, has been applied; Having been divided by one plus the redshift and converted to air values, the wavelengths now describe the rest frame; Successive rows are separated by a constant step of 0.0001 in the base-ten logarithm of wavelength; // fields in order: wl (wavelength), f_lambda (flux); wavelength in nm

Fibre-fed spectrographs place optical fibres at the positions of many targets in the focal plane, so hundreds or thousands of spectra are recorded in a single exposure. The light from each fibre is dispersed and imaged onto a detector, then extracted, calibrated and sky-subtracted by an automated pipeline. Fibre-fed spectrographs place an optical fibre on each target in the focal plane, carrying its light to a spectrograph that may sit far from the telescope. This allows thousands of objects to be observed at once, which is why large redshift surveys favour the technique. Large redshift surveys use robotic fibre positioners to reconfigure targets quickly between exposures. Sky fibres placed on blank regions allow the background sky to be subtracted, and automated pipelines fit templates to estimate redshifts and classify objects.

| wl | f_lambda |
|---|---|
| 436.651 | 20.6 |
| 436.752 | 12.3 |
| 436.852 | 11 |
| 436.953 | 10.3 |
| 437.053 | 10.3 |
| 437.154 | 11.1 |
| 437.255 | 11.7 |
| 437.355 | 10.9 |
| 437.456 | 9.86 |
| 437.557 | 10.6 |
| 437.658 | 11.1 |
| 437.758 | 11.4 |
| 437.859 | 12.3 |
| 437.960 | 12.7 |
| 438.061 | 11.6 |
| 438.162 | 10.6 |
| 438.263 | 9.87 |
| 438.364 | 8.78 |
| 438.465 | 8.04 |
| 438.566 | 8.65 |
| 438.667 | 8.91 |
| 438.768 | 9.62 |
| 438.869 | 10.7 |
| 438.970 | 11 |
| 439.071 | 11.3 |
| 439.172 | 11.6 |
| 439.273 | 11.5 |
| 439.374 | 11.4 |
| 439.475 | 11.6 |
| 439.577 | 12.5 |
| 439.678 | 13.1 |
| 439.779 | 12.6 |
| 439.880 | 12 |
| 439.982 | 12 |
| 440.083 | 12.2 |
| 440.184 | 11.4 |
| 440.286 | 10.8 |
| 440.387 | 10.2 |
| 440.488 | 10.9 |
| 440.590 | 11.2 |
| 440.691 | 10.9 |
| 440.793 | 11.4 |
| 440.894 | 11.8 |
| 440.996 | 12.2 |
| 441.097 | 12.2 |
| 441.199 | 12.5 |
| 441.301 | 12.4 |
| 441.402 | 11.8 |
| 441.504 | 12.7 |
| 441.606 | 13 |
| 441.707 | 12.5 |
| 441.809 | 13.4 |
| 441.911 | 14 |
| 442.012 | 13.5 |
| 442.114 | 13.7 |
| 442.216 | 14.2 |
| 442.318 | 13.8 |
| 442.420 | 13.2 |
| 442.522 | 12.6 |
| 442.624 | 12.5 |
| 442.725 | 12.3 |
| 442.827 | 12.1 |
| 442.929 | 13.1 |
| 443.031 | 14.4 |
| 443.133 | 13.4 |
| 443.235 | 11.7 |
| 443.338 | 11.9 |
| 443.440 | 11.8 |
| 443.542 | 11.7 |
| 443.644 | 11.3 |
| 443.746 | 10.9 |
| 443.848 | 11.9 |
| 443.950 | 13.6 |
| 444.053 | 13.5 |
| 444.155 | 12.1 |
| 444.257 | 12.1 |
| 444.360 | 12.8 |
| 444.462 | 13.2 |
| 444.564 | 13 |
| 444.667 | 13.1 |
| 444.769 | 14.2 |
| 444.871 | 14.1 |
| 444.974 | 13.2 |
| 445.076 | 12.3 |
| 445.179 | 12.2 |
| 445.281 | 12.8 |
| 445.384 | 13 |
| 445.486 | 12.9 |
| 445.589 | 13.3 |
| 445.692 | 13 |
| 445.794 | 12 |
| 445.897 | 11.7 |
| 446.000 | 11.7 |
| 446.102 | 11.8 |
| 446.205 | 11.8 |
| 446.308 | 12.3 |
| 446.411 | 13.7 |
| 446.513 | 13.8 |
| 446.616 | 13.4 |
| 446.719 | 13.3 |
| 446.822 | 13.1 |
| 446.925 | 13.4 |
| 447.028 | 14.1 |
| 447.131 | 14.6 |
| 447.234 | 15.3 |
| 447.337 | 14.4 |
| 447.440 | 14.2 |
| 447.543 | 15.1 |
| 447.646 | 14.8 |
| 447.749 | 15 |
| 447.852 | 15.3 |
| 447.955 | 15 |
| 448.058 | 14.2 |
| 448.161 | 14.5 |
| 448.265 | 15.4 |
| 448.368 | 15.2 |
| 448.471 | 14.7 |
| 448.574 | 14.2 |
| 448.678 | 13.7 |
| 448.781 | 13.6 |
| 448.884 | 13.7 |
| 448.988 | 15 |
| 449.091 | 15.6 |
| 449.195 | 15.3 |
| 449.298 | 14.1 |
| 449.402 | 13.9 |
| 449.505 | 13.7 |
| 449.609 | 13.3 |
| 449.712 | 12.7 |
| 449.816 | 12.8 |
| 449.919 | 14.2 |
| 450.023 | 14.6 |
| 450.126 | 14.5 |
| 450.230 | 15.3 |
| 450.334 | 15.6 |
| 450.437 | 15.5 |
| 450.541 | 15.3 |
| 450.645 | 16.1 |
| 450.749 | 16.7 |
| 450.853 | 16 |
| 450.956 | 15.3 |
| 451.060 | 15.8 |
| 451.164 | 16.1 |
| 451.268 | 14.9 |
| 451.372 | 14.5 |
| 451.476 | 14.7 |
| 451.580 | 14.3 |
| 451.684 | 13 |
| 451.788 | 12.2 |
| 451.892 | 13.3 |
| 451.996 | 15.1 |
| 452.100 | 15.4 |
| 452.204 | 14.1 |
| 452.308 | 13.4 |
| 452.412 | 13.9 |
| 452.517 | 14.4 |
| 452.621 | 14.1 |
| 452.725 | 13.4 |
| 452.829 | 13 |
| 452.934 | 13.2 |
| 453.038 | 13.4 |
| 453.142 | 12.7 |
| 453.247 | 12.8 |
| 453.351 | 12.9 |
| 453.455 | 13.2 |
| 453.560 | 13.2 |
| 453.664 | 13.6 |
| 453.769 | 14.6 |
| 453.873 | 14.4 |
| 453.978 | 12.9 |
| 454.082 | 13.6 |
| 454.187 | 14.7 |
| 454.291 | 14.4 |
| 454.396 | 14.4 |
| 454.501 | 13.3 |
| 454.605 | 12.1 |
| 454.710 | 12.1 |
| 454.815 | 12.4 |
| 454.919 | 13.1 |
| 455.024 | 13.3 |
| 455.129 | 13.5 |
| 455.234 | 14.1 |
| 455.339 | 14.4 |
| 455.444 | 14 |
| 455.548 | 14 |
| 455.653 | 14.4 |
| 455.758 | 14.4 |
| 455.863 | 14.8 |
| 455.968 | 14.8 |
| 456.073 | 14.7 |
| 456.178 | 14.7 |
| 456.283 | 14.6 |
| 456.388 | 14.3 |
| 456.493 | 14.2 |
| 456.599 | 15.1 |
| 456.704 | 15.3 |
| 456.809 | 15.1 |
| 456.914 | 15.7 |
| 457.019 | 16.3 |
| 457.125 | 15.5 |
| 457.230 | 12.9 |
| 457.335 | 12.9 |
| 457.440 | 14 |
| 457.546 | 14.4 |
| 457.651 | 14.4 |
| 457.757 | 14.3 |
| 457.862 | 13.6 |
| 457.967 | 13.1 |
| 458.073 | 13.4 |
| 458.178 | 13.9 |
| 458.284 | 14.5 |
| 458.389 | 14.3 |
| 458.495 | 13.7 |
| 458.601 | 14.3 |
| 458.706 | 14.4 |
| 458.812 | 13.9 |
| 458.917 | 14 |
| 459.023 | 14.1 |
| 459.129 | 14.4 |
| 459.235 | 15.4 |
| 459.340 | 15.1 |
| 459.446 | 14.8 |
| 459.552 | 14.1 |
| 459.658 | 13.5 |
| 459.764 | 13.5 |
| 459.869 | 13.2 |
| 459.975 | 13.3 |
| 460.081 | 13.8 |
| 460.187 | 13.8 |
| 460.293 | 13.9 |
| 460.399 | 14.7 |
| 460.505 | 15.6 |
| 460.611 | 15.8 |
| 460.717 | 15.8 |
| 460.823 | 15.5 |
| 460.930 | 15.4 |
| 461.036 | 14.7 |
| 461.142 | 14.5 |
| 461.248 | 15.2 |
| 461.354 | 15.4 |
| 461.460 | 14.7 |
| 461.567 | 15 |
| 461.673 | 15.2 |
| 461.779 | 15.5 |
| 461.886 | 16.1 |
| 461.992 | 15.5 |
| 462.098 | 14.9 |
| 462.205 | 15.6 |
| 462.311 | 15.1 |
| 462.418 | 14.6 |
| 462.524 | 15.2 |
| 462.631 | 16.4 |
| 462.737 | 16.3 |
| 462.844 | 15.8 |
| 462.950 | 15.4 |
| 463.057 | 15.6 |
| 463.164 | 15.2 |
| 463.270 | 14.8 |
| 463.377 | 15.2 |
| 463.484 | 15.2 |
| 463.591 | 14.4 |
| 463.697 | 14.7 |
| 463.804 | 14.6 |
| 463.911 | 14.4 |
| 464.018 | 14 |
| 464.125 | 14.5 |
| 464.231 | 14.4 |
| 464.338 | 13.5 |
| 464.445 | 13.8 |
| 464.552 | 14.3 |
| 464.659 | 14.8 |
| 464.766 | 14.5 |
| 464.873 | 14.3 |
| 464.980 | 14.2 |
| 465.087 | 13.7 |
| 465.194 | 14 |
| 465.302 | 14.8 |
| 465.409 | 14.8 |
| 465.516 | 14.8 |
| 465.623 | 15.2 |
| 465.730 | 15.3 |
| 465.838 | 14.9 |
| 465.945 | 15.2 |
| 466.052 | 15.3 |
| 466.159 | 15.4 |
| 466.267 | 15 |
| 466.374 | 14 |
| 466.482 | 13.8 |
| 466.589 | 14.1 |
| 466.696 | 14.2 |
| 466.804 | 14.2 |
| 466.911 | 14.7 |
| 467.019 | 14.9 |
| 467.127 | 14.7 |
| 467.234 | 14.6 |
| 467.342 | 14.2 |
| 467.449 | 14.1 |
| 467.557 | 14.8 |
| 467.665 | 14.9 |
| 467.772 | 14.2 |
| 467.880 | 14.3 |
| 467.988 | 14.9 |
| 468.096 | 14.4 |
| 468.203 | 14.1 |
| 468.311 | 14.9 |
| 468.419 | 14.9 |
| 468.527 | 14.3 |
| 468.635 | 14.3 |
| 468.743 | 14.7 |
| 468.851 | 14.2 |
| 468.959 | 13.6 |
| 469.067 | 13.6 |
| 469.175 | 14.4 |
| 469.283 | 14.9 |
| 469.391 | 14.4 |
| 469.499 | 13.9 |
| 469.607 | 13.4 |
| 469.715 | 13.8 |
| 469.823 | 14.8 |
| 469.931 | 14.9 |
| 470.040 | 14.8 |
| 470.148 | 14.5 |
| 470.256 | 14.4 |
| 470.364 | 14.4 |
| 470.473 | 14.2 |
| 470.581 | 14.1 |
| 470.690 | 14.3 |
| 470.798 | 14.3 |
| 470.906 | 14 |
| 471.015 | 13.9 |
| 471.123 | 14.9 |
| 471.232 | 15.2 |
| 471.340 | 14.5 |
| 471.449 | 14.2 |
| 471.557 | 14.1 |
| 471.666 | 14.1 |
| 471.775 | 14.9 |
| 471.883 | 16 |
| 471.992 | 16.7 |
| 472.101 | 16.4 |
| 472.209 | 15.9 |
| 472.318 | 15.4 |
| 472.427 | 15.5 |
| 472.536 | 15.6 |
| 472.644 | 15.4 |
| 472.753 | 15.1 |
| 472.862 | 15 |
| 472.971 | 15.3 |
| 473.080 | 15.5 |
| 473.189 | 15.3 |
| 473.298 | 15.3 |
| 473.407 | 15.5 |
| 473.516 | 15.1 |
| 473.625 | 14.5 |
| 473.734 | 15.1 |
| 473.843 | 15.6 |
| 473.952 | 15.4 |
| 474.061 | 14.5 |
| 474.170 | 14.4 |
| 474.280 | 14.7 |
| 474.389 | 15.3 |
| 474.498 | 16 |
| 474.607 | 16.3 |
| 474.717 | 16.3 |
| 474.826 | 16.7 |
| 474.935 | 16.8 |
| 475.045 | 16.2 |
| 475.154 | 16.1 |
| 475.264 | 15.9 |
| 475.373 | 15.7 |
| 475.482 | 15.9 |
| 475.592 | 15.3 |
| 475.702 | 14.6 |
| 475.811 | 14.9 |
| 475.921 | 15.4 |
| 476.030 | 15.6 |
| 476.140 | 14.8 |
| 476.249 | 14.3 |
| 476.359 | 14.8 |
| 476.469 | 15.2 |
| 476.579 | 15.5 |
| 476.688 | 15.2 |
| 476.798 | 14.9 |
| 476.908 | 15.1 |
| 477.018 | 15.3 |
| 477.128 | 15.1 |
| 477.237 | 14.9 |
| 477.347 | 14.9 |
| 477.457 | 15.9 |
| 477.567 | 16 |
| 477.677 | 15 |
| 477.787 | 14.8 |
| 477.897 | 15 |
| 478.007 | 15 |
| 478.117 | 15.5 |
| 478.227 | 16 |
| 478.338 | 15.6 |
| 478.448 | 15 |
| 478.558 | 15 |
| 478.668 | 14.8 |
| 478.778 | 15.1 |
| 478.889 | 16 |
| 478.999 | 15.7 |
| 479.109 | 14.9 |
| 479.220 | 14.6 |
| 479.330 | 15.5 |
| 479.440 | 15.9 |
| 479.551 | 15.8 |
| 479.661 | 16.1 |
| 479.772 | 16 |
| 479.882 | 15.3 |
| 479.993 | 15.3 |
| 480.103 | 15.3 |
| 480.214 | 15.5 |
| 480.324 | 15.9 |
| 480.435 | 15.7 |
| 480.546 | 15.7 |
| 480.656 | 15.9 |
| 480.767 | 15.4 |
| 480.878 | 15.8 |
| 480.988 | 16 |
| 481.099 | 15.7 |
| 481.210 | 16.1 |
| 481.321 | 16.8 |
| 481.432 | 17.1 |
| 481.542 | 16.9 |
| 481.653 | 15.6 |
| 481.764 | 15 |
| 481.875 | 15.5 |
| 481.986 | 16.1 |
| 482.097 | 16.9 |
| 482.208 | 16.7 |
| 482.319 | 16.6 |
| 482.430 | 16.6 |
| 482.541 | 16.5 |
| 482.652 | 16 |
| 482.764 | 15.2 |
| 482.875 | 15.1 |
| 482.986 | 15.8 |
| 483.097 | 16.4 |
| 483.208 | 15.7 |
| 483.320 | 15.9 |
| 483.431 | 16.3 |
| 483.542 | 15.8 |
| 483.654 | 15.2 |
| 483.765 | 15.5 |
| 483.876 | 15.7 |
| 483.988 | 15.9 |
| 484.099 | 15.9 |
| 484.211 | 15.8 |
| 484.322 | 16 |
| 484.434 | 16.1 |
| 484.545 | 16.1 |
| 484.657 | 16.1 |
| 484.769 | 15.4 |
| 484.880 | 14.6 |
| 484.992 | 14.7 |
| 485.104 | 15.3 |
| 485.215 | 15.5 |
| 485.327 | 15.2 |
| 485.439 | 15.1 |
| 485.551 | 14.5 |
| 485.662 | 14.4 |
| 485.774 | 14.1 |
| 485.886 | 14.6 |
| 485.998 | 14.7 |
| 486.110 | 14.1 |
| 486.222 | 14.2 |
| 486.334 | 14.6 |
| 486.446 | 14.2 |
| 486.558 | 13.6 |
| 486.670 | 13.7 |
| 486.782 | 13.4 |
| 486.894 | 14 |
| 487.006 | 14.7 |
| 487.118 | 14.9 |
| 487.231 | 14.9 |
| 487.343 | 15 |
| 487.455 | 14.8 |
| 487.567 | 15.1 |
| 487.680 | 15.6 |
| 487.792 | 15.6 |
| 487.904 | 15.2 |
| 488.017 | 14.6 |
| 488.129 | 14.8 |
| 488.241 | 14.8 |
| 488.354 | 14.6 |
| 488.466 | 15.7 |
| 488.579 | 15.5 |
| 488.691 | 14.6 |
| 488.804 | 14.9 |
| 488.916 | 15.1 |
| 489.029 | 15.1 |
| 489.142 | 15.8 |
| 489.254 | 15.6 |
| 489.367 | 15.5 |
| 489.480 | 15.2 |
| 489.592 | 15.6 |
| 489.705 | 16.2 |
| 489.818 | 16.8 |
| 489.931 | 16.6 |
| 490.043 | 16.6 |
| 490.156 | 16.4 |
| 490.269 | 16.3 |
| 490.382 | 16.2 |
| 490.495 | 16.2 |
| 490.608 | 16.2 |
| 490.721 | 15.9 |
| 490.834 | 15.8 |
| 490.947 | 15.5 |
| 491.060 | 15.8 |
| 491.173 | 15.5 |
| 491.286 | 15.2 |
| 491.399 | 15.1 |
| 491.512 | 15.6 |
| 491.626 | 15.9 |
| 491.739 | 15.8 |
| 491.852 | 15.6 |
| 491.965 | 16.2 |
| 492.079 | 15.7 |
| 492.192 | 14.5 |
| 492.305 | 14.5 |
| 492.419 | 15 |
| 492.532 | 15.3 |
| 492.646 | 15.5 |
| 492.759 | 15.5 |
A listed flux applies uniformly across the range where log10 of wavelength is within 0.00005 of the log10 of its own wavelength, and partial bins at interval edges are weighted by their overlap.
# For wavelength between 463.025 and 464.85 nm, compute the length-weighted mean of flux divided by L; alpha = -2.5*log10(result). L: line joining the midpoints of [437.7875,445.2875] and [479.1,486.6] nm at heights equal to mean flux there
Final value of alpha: -0.047 mag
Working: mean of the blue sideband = 12.1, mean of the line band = 14.6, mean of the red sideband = 15.6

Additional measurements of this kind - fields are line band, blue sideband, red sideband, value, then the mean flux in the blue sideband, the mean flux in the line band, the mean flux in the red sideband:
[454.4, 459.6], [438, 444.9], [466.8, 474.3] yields -0.06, 12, 14.2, 14.7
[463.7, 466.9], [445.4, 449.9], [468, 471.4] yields -0.02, 13.8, 14.5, 14.4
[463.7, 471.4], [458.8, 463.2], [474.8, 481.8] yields 0.05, 14.9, 14.4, 15.5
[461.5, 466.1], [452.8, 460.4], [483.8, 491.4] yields -0.05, 14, 14.9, 15.3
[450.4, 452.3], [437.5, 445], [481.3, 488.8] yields -0.17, 12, 14.9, 15.3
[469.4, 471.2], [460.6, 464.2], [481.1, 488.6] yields 0.07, 15.2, 14.3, 15.4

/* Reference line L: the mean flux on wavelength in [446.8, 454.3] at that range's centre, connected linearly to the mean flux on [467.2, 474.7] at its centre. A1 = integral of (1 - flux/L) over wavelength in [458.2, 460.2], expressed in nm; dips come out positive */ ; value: 0.054 nm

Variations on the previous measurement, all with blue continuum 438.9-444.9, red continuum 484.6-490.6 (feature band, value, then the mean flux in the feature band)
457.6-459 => -0.07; 14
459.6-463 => -0.36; 15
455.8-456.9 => -0.13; 14.8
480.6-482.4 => -0.17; 16.1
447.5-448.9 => -0.21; 14.6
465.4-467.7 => -0.14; 14.7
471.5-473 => -0.13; 15.4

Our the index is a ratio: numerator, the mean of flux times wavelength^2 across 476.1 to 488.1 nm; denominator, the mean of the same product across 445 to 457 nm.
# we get 1.3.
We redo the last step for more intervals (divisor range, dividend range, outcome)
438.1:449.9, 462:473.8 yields 1.28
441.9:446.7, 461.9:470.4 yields 1.26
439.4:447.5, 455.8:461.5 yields 1.22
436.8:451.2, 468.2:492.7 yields 1.39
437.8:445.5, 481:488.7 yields 1.53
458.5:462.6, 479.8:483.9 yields 1.18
